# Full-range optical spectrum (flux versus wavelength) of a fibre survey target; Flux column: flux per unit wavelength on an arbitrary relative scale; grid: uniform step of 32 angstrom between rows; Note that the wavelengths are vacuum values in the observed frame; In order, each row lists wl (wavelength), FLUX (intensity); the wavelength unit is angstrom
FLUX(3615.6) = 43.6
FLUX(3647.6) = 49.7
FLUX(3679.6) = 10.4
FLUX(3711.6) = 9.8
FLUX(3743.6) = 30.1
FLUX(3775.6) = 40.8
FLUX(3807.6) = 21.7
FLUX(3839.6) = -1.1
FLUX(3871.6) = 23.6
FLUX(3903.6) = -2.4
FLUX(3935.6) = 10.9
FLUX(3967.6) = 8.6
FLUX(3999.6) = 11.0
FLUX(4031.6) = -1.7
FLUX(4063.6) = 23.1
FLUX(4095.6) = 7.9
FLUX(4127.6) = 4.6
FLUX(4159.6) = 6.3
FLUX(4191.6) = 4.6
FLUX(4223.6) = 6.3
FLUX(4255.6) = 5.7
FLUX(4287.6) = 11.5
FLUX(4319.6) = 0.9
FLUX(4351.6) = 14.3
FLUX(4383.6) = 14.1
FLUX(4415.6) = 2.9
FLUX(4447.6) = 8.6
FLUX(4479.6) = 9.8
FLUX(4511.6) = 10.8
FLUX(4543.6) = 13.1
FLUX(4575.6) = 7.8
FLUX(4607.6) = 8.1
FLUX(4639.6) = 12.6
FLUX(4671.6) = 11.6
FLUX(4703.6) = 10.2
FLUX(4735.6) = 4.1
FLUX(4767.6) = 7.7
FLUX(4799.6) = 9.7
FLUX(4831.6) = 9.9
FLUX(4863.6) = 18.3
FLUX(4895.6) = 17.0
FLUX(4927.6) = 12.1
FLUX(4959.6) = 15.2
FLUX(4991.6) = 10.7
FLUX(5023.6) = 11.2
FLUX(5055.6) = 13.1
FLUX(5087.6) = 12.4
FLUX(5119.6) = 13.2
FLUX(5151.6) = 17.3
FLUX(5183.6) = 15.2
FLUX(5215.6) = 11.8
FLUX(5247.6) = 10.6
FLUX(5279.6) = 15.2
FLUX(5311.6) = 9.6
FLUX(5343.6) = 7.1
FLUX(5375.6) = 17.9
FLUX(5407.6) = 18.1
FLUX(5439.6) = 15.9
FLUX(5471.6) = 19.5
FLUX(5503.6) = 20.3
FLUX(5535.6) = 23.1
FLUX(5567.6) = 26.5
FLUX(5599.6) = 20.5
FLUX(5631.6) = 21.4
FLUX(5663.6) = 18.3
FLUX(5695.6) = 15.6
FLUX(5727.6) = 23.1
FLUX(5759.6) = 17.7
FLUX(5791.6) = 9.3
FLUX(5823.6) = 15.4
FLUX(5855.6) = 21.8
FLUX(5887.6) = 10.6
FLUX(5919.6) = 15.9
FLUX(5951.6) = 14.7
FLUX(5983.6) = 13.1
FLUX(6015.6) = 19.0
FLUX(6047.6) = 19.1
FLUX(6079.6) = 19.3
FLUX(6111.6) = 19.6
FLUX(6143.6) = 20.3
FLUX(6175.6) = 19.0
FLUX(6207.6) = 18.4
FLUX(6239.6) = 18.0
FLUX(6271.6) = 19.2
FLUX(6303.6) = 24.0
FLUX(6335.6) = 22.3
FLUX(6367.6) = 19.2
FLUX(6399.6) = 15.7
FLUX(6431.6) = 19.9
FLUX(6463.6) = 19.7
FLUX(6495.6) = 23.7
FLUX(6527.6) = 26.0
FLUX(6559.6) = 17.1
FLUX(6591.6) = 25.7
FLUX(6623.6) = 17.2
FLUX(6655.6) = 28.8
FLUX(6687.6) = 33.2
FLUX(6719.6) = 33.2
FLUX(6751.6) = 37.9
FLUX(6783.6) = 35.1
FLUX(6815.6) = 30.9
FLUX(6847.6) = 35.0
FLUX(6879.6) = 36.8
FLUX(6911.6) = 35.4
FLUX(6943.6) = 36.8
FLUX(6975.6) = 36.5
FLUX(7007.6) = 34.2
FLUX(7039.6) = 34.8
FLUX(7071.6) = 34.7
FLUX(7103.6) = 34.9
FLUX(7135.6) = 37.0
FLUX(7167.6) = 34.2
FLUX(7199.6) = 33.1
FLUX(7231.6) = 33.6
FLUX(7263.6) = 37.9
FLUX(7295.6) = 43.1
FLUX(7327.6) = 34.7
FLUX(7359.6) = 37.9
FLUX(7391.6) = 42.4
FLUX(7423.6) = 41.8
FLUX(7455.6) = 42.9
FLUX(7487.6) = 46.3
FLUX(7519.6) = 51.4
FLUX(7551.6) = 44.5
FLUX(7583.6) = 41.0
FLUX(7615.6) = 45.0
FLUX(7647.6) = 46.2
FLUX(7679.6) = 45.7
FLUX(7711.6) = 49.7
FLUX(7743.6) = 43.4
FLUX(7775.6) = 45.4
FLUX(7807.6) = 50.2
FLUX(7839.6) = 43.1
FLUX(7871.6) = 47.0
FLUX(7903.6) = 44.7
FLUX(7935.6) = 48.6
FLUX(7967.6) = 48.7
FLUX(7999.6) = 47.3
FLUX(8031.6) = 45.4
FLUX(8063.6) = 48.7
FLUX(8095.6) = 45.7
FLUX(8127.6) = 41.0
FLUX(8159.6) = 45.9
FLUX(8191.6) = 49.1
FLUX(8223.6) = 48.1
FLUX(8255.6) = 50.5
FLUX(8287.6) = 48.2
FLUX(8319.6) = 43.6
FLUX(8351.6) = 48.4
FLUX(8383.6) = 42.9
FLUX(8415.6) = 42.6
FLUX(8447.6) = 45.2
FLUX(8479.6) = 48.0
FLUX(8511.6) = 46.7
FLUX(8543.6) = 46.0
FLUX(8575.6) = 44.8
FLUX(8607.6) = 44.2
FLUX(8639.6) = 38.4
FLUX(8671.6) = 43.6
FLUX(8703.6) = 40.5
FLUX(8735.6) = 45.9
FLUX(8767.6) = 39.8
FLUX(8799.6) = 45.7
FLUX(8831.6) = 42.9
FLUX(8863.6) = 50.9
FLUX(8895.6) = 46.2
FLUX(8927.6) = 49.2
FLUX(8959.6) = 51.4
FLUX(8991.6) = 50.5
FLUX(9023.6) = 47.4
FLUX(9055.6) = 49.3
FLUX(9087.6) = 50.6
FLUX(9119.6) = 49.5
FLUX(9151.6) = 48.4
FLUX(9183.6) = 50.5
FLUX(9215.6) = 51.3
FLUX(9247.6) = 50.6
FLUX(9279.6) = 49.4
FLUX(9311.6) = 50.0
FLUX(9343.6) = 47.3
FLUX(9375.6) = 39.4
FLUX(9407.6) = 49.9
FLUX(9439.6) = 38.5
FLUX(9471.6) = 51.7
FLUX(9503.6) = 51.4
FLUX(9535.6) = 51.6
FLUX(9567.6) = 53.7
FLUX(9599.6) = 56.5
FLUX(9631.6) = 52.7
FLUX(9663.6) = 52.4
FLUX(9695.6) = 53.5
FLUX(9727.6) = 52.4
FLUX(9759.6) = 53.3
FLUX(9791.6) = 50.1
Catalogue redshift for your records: 0.670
